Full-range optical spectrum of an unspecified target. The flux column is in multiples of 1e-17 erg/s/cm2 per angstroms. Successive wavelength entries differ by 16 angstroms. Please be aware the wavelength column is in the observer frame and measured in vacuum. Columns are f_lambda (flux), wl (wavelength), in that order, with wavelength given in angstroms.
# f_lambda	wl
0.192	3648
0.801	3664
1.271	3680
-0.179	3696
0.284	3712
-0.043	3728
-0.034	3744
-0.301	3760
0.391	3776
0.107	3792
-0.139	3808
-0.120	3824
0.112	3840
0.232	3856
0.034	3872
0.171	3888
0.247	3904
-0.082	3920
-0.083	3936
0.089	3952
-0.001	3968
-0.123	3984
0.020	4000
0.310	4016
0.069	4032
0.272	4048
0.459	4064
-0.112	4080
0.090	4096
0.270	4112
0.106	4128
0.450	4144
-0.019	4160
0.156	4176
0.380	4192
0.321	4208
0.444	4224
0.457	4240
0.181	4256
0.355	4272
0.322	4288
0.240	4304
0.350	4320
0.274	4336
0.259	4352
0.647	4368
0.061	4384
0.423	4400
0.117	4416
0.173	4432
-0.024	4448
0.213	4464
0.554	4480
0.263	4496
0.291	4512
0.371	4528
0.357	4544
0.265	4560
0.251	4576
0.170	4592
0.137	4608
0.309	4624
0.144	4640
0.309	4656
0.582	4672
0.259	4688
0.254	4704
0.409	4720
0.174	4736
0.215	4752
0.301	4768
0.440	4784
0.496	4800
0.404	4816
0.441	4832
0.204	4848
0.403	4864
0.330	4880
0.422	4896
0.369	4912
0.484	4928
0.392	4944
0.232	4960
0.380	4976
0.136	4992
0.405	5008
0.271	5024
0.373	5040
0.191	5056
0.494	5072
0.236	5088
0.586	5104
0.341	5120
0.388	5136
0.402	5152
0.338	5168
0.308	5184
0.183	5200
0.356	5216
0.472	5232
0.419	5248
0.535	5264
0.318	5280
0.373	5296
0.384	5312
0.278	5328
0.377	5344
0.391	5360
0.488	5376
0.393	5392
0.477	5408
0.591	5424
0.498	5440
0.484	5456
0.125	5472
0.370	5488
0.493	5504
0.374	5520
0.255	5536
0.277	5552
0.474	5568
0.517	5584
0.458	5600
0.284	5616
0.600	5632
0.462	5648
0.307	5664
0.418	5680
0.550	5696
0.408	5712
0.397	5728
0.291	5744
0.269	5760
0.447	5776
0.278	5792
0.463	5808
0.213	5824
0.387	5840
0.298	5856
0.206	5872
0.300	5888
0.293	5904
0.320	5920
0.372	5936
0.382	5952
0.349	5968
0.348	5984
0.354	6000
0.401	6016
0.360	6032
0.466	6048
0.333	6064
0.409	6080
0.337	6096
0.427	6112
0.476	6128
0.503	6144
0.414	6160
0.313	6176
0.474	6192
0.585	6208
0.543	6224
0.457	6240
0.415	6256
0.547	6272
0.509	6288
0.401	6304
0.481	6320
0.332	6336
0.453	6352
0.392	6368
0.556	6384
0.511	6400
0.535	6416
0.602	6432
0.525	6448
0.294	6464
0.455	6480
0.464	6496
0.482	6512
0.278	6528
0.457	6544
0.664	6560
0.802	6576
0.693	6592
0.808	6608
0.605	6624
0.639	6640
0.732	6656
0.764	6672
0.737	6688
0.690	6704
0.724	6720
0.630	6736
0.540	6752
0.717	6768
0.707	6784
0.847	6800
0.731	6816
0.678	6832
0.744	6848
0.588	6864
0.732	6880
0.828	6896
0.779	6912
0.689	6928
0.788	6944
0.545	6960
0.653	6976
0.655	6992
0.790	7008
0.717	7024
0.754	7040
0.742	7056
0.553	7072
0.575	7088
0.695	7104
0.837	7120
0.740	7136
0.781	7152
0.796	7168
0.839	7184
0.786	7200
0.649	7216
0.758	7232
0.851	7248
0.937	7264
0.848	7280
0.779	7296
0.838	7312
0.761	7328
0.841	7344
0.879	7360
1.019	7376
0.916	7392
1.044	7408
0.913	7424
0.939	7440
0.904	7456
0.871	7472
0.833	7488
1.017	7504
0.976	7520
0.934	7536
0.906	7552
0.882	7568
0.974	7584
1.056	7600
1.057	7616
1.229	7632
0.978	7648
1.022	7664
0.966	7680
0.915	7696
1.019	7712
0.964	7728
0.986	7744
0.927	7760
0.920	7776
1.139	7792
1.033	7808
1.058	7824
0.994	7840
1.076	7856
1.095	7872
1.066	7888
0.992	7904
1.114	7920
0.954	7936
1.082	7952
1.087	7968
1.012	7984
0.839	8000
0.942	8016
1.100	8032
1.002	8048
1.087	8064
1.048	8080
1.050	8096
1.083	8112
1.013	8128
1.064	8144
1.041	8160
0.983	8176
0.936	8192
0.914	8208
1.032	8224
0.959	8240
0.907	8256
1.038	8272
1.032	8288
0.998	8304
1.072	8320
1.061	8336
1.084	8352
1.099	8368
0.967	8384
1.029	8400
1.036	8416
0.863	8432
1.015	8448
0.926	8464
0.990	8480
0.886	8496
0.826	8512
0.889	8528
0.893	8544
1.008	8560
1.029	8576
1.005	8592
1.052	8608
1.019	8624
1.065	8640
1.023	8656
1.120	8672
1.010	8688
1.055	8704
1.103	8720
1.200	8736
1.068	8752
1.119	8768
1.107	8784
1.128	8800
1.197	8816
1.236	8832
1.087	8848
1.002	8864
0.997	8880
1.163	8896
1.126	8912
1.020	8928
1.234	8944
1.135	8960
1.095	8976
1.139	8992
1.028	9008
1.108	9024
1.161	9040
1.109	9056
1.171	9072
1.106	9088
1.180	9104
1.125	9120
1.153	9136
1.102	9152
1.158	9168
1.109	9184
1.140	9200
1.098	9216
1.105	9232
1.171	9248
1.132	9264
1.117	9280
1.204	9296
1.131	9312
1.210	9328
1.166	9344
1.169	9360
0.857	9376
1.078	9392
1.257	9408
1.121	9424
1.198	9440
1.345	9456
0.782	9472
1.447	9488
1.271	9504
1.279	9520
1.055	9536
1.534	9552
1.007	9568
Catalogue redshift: 0.644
